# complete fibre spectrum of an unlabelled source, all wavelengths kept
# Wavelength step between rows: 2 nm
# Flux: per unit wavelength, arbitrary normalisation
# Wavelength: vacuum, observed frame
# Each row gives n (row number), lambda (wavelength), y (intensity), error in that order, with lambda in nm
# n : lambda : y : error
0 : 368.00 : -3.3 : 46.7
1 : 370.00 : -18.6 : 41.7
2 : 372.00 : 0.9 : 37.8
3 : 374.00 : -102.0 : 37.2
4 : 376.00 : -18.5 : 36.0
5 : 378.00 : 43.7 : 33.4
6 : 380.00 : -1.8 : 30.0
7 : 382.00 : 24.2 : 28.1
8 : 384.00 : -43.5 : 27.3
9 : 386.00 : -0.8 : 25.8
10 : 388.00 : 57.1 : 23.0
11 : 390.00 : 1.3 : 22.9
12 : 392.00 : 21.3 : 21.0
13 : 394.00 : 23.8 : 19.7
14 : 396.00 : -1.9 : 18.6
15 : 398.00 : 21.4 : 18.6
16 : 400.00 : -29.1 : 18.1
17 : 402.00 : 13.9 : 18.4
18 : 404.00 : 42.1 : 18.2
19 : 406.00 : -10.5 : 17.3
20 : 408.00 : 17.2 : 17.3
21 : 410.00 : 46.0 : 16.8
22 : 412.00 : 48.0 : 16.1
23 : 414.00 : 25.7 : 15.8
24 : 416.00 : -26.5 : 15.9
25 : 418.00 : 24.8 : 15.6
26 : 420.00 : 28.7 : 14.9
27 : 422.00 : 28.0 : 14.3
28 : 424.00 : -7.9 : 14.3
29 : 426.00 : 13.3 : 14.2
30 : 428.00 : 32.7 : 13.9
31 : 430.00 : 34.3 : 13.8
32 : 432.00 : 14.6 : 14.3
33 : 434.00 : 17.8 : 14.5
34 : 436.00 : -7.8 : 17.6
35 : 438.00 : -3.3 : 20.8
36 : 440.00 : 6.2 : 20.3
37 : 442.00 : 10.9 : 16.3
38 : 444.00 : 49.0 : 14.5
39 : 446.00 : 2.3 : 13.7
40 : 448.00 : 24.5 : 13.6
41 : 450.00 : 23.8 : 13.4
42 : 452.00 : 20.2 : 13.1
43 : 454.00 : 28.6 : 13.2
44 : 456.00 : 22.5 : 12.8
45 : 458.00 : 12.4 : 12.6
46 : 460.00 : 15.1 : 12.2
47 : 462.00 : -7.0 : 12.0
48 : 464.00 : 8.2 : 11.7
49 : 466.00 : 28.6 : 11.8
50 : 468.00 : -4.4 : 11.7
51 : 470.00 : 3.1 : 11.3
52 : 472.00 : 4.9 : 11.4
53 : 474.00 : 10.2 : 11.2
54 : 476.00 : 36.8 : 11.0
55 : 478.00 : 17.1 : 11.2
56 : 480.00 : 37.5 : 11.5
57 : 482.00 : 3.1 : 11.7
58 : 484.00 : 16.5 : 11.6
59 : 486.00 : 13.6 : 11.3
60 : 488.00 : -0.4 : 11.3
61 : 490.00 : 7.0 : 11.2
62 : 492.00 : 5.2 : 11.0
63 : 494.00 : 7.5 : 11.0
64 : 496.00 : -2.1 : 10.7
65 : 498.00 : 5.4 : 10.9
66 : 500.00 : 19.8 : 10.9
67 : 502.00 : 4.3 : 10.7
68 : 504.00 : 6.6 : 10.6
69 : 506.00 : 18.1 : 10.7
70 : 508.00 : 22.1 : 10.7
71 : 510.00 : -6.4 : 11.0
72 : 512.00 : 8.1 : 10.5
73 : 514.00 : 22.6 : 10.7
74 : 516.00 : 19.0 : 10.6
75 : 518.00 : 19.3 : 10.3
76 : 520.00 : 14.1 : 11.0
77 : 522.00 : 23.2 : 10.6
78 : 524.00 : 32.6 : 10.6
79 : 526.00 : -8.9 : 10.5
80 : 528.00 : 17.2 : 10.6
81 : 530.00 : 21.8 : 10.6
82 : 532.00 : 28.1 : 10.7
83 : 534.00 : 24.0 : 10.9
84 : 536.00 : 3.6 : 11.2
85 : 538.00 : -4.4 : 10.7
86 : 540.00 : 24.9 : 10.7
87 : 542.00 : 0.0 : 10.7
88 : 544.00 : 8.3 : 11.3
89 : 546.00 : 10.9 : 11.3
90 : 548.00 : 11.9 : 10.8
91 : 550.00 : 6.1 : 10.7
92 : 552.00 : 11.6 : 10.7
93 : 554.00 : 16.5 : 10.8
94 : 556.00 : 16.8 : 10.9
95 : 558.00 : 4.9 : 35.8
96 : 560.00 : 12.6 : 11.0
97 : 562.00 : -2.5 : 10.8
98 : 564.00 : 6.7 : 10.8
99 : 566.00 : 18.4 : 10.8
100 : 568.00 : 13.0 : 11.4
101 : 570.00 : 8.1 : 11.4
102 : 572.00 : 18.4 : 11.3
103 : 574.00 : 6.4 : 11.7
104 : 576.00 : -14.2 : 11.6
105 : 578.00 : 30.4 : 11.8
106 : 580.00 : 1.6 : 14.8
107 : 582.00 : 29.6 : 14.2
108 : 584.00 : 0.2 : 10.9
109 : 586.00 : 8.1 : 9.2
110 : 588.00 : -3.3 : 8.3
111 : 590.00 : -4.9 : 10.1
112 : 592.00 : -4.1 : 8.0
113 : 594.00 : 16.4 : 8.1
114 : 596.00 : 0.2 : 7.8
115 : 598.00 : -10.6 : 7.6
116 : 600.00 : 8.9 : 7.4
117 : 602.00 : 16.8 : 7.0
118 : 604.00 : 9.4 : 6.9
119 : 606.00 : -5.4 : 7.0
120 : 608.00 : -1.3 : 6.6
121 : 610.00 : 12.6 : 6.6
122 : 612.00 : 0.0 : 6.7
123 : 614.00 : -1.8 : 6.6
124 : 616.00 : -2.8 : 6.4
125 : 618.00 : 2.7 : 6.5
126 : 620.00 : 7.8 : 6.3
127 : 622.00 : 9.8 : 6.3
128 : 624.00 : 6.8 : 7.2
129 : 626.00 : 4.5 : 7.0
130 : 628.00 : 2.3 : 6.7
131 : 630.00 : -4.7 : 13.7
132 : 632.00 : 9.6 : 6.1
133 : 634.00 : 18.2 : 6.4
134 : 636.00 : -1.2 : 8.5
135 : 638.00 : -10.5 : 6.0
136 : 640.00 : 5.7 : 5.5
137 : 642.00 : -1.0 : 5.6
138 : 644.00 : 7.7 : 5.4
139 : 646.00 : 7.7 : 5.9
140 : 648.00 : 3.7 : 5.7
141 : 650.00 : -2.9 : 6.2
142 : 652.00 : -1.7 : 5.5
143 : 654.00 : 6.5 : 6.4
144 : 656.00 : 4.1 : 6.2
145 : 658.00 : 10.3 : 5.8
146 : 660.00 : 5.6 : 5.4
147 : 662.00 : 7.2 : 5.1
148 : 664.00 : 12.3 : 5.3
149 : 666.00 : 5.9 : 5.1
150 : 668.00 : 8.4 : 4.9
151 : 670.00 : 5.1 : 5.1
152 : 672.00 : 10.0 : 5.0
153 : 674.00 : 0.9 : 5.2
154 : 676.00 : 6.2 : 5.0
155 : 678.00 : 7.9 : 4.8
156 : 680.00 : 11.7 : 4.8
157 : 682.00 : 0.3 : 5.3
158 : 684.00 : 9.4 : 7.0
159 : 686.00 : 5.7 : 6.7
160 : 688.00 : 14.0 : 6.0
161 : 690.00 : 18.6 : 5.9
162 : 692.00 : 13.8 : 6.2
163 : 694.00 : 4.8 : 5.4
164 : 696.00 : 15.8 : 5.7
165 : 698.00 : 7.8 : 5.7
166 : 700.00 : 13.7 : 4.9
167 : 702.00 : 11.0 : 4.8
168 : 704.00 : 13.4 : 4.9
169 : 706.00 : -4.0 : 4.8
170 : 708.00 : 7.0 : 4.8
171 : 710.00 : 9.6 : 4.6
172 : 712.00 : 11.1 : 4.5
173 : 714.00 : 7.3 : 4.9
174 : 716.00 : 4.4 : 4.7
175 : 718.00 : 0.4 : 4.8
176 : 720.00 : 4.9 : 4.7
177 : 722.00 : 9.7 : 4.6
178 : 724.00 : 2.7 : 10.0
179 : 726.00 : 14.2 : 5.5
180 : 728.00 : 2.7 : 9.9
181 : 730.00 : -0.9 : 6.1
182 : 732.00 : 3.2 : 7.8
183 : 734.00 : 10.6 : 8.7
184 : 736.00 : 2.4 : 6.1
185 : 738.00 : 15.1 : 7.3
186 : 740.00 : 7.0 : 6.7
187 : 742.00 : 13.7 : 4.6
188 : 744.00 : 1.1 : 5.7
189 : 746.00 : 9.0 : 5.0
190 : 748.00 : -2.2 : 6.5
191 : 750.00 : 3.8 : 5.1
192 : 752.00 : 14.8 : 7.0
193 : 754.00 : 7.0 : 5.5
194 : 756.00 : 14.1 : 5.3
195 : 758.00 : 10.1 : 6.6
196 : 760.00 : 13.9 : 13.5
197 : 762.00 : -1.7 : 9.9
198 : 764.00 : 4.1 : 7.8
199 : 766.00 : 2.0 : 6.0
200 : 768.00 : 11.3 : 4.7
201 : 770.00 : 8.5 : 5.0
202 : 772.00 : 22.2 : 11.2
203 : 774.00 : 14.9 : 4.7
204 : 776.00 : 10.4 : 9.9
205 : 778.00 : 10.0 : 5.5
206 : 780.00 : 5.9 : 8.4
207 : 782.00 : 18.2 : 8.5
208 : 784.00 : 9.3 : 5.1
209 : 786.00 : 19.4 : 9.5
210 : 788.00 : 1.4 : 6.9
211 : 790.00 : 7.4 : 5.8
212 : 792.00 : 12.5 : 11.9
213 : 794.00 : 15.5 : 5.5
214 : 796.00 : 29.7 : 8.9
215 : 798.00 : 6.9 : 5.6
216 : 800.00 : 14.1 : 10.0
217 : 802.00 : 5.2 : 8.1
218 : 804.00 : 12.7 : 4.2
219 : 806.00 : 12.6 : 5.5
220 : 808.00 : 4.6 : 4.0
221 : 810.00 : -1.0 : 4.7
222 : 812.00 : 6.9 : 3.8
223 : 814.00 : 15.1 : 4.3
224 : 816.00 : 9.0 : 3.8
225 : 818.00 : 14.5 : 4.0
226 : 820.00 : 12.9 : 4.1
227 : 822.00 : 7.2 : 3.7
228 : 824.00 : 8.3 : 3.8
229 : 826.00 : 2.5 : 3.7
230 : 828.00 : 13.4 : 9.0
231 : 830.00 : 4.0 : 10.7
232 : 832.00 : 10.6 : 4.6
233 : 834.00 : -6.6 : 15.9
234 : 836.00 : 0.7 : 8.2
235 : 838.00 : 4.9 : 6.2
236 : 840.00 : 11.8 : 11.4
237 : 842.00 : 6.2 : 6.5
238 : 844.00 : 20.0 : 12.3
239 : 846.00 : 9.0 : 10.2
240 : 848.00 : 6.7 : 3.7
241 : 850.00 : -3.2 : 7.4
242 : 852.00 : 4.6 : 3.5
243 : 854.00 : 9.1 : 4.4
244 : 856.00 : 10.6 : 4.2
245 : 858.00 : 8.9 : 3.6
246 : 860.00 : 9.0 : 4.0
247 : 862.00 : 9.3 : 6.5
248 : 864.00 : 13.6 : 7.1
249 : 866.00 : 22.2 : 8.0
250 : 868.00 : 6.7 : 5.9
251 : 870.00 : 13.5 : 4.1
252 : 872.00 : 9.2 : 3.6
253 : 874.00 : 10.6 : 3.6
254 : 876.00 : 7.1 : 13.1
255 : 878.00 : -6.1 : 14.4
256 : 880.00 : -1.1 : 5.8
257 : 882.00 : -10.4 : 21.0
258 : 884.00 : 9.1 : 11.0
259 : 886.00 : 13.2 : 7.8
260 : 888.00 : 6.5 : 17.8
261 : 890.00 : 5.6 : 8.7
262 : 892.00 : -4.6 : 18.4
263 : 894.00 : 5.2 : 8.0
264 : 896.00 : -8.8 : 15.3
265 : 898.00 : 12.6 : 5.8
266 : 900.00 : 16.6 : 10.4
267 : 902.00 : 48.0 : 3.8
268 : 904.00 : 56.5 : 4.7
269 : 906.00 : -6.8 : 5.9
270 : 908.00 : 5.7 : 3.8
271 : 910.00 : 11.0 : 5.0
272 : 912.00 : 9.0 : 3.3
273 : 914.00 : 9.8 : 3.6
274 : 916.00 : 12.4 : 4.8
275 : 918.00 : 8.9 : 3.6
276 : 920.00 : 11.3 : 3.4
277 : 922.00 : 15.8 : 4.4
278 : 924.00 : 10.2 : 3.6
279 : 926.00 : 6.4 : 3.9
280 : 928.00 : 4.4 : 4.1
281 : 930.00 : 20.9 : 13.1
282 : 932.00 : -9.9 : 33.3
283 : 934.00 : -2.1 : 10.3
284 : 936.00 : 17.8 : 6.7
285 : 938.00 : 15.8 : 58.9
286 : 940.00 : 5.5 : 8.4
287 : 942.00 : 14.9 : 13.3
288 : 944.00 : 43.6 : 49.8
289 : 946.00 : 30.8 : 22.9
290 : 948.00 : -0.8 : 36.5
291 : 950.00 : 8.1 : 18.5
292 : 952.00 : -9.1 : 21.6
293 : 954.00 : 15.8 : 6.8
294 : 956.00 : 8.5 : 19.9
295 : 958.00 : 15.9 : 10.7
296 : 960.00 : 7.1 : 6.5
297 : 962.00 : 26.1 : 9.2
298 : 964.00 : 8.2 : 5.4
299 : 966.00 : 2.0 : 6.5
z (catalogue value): 1.42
